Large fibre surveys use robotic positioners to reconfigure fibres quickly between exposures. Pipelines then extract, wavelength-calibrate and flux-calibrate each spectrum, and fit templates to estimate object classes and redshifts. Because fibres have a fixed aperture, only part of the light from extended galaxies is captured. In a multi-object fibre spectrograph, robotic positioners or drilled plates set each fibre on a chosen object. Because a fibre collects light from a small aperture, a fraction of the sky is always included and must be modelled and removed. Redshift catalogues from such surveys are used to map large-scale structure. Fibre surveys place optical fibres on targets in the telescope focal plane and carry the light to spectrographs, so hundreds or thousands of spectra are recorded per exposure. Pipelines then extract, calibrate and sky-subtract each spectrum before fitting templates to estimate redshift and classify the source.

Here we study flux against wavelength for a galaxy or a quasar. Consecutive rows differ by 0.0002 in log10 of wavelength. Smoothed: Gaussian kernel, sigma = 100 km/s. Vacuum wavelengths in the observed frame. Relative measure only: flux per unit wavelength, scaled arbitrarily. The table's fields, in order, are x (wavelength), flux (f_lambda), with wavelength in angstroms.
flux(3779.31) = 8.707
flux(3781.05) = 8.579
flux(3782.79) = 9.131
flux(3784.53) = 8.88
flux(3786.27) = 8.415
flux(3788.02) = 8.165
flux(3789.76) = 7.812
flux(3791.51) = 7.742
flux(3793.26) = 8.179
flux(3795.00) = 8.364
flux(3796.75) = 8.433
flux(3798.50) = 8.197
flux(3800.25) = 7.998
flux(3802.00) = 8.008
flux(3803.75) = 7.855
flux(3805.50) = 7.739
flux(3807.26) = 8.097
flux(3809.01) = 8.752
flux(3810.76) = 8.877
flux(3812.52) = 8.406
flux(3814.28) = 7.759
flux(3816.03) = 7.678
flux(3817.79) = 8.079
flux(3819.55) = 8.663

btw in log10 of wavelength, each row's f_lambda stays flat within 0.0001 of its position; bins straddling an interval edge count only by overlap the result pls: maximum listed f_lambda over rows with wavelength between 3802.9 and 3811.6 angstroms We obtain 8.877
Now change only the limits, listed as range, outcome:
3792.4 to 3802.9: 8.433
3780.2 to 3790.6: 9.131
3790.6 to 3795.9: 8.364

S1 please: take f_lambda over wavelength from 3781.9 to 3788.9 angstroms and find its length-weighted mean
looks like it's 8.65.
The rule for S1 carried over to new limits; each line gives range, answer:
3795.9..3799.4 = 8.31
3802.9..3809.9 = 8.12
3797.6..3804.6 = 8.02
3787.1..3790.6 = 7.99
